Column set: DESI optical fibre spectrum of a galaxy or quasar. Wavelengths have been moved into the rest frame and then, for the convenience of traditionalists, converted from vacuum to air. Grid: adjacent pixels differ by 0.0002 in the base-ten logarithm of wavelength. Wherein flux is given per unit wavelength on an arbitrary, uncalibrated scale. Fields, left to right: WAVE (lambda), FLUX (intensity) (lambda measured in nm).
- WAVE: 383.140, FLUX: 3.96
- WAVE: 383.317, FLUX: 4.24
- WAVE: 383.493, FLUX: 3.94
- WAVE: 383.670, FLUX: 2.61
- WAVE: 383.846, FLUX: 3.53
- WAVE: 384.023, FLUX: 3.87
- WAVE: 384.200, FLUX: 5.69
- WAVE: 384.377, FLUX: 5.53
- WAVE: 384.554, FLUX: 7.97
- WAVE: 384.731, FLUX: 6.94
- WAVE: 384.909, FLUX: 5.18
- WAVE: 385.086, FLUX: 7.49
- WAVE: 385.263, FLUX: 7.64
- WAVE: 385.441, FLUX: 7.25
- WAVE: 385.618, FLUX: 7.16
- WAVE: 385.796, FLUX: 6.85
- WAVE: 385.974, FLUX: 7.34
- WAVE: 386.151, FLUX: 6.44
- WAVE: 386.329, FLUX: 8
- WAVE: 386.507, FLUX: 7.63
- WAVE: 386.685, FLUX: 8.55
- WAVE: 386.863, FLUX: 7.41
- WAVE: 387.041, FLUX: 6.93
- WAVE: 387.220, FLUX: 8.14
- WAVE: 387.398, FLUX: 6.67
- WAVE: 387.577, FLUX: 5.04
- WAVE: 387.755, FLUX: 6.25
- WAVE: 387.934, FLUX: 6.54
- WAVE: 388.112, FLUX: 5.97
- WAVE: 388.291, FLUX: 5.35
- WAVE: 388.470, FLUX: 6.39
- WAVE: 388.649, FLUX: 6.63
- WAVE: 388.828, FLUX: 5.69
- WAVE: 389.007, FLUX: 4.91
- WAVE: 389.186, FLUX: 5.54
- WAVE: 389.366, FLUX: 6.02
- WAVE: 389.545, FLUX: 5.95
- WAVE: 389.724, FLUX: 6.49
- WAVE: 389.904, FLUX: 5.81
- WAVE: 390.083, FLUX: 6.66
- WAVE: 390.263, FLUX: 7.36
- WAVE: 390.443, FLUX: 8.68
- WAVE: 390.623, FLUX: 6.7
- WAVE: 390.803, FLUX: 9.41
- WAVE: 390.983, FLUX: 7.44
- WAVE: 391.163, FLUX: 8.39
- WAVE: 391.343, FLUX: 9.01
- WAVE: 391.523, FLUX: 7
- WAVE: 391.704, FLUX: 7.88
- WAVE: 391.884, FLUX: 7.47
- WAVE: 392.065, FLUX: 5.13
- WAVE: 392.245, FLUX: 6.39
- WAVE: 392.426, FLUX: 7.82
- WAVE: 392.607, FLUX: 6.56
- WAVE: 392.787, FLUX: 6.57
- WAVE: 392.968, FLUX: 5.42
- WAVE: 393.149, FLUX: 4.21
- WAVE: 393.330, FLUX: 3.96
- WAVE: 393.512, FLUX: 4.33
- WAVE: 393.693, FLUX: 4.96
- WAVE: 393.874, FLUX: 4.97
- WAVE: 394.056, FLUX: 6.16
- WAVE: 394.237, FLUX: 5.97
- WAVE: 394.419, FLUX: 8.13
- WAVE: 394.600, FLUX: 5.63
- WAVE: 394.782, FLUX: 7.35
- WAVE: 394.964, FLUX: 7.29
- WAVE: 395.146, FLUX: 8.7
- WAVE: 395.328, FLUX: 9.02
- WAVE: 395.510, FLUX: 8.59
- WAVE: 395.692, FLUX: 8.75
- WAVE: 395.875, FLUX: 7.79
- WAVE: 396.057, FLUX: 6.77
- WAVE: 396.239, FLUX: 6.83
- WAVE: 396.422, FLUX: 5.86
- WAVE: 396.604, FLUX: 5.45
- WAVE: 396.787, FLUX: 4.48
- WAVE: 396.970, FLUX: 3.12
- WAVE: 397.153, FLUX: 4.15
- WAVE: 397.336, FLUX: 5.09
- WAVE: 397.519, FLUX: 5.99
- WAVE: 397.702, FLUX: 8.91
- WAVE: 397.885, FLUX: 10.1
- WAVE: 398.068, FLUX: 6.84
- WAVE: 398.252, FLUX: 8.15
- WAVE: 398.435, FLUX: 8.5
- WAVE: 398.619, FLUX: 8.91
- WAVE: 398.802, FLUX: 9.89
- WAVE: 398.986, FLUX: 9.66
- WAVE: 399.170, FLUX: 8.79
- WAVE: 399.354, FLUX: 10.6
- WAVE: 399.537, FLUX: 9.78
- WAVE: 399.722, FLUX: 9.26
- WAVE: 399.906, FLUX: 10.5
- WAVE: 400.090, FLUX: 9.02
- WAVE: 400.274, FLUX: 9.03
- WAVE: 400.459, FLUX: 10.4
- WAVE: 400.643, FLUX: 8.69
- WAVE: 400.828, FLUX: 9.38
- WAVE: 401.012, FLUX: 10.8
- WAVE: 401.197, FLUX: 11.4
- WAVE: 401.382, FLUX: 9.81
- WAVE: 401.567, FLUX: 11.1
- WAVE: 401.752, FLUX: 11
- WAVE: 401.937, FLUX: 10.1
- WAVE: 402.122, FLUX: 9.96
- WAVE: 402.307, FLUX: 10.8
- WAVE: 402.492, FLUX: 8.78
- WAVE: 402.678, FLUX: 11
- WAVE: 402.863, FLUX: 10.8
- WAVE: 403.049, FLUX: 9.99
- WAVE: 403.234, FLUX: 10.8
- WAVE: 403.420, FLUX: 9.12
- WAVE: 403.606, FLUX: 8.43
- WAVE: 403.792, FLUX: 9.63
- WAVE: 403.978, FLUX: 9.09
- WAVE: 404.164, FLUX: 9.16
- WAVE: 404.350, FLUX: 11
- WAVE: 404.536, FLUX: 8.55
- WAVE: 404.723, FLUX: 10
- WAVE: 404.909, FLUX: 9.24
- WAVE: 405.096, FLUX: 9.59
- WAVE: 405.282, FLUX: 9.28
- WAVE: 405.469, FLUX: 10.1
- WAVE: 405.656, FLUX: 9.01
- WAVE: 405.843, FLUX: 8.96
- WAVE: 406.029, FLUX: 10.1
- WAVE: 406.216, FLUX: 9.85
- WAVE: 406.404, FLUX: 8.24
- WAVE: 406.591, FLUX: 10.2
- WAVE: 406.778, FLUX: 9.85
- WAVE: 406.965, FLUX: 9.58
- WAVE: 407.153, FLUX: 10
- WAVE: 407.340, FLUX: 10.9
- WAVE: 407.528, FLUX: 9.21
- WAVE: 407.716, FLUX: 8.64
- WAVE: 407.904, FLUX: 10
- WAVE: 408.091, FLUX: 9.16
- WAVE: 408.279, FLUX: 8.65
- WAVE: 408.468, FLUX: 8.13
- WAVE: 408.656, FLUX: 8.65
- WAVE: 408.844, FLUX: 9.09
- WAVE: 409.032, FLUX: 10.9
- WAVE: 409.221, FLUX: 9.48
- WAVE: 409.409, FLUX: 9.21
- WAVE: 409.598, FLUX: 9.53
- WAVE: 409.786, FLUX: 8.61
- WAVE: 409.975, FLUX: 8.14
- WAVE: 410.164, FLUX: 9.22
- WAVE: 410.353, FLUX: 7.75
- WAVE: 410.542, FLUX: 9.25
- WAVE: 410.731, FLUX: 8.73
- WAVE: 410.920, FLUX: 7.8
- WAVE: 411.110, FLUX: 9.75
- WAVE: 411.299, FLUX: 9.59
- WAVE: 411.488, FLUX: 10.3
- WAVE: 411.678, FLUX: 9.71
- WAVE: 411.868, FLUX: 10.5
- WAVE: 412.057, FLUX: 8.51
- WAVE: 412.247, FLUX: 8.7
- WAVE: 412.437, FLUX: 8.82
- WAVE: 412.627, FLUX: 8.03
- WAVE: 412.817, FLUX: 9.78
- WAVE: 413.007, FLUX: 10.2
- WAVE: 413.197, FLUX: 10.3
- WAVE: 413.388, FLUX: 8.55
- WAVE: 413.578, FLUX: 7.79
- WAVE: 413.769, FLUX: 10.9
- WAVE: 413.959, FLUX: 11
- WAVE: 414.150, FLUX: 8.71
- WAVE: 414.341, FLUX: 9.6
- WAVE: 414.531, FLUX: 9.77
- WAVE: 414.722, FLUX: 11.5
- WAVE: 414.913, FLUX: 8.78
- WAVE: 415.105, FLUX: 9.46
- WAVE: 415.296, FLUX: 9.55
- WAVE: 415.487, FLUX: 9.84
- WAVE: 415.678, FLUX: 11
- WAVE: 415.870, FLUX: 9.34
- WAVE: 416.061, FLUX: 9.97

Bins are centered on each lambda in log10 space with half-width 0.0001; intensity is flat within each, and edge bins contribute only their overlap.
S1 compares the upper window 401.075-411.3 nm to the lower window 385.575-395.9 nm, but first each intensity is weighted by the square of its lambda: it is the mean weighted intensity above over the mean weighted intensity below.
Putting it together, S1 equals 1.5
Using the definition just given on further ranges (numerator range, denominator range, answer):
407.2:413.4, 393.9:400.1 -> 1.29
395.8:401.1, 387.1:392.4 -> 1.25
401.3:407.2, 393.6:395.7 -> 1.45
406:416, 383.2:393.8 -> 1.65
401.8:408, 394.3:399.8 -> 1.33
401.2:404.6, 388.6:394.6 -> 1.64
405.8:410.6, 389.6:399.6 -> 1.40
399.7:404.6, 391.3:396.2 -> 1.54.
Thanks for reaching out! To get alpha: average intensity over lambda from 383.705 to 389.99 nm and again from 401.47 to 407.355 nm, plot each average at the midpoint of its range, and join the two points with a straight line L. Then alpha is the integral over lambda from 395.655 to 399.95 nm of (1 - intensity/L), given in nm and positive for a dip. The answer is 0.46 nm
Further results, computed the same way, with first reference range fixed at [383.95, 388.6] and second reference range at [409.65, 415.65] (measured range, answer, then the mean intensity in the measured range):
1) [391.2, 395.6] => 0.472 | 6.63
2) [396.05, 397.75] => 0.491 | 5.53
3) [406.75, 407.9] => -0.117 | 9.71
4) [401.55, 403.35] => -0.445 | 10.4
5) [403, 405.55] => -0.314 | 9.56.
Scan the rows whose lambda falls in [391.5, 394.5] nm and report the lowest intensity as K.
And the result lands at 3.96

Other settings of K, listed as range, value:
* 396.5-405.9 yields 3.12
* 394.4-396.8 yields 4.48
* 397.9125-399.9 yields 6.84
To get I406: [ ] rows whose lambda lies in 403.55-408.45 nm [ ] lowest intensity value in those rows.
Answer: 8.24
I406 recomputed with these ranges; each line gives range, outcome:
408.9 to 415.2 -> 7.75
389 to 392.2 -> 4.91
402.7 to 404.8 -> 8.43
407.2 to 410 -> 8.13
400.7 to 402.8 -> 8.78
